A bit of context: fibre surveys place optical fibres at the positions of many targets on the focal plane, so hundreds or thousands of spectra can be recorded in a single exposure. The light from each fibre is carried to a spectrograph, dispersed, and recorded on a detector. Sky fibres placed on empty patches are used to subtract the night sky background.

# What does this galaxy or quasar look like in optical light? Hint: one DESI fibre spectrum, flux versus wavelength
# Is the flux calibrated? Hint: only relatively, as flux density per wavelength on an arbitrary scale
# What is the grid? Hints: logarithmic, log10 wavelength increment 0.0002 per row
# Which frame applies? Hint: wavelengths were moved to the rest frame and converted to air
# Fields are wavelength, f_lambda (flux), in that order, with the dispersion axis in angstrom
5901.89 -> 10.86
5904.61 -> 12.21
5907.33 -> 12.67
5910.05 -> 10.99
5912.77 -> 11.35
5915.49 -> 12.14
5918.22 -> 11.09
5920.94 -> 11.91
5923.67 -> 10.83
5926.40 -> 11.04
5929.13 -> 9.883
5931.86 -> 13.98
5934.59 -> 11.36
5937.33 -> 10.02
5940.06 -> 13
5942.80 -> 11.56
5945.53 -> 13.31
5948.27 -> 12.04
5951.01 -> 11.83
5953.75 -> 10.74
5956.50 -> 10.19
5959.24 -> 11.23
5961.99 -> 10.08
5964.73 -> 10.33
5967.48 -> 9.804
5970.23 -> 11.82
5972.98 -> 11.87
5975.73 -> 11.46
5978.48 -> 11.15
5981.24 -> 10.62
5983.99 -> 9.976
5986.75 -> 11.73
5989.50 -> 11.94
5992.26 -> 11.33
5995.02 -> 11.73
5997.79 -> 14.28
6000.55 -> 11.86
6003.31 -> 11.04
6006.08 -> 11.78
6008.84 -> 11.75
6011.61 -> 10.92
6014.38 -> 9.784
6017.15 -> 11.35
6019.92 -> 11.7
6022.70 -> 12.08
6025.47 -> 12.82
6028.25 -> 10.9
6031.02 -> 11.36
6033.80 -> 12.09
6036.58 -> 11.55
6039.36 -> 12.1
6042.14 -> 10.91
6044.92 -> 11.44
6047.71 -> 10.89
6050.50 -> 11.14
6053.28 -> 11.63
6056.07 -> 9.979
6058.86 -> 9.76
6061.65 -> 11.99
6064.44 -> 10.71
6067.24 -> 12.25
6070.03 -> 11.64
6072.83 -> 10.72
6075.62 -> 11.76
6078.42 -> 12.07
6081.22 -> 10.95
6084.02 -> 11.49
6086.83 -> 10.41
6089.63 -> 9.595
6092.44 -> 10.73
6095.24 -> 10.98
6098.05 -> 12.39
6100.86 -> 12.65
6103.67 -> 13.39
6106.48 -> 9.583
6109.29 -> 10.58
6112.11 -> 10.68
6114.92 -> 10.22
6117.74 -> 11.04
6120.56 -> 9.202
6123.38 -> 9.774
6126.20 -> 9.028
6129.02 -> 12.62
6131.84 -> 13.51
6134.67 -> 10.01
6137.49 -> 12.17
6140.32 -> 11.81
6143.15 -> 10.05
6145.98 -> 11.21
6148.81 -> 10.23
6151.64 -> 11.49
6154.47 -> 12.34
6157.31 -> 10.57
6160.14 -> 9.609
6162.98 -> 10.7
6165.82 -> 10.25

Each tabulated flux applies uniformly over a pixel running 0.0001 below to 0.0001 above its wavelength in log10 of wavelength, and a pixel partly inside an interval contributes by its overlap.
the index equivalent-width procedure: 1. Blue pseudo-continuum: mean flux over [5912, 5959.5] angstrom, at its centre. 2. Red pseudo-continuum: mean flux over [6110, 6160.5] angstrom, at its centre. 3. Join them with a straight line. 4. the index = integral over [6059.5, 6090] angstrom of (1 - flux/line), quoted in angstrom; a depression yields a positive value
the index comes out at -0.5 angstrom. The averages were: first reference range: 11.5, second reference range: 10.9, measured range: 11.3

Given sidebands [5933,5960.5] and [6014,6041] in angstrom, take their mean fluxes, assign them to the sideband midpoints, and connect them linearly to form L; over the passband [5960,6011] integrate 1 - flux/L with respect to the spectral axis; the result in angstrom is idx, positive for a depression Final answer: 1.0 angstrom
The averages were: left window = 11.5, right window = 11.6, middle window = 11.4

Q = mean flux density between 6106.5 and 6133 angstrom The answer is 10.7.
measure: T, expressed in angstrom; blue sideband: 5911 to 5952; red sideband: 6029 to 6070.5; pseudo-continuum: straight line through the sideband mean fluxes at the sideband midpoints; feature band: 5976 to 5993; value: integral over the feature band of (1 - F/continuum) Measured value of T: 0.5 angstrom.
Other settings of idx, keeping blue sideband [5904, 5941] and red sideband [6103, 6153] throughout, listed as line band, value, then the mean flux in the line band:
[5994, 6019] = -0.7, 11.6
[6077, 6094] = 0.2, 10.9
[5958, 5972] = 0.9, 10.7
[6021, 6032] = -0.6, 11.8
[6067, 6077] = -0.4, 11.5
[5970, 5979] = -0.1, 11.6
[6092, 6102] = -0.7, 11.8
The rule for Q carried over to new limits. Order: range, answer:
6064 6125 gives 11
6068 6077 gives 11.4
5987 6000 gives 12.2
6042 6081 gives 11.2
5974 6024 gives 11.5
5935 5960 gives 11.5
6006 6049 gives 11.5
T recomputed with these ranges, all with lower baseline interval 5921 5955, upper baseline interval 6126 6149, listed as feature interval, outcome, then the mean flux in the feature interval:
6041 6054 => 0.3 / 11.2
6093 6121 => 0.7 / 11.1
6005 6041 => -0.1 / 11.5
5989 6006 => -0.7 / 12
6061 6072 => -0.1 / 11.6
